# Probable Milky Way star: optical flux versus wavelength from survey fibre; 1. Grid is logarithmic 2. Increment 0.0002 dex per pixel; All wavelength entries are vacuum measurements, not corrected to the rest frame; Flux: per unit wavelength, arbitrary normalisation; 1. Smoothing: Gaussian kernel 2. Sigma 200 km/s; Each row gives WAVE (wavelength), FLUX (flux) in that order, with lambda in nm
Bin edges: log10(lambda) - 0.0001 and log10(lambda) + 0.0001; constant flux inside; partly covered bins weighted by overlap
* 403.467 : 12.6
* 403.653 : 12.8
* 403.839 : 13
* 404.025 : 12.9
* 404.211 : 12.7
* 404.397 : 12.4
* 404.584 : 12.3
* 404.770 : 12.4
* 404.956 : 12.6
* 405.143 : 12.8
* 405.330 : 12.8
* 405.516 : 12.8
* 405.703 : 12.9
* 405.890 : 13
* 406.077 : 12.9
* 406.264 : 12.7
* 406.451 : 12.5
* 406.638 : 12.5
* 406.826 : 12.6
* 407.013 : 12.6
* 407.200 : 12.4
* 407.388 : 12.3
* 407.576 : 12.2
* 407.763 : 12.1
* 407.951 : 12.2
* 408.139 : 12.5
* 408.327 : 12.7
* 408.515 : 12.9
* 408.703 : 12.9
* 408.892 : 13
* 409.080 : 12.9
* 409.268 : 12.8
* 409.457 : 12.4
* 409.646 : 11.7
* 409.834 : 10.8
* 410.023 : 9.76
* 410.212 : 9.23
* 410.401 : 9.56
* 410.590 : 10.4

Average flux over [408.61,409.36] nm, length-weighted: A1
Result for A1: 12.9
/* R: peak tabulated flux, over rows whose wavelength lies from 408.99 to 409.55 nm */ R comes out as 12.9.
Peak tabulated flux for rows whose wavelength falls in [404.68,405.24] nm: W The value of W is 12.8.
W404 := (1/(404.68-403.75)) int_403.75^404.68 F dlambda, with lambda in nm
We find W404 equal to 12.7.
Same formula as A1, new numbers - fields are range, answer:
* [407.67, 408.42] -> 12.4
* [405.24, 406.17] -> 12.9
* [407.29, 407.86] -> 12.2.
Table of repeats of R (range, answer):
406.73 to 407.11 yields 12.6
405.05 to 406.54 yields 13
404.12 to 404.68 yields 12.7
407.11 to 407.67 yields 12.4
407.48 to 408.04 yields 12.2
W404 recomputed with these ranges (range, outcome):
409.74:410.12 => 10.3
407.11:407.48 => 12.3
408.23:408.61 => 12.8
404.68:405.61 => 12.7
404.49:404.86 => 12.3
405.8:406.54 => 12.8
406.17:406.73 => 12.6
